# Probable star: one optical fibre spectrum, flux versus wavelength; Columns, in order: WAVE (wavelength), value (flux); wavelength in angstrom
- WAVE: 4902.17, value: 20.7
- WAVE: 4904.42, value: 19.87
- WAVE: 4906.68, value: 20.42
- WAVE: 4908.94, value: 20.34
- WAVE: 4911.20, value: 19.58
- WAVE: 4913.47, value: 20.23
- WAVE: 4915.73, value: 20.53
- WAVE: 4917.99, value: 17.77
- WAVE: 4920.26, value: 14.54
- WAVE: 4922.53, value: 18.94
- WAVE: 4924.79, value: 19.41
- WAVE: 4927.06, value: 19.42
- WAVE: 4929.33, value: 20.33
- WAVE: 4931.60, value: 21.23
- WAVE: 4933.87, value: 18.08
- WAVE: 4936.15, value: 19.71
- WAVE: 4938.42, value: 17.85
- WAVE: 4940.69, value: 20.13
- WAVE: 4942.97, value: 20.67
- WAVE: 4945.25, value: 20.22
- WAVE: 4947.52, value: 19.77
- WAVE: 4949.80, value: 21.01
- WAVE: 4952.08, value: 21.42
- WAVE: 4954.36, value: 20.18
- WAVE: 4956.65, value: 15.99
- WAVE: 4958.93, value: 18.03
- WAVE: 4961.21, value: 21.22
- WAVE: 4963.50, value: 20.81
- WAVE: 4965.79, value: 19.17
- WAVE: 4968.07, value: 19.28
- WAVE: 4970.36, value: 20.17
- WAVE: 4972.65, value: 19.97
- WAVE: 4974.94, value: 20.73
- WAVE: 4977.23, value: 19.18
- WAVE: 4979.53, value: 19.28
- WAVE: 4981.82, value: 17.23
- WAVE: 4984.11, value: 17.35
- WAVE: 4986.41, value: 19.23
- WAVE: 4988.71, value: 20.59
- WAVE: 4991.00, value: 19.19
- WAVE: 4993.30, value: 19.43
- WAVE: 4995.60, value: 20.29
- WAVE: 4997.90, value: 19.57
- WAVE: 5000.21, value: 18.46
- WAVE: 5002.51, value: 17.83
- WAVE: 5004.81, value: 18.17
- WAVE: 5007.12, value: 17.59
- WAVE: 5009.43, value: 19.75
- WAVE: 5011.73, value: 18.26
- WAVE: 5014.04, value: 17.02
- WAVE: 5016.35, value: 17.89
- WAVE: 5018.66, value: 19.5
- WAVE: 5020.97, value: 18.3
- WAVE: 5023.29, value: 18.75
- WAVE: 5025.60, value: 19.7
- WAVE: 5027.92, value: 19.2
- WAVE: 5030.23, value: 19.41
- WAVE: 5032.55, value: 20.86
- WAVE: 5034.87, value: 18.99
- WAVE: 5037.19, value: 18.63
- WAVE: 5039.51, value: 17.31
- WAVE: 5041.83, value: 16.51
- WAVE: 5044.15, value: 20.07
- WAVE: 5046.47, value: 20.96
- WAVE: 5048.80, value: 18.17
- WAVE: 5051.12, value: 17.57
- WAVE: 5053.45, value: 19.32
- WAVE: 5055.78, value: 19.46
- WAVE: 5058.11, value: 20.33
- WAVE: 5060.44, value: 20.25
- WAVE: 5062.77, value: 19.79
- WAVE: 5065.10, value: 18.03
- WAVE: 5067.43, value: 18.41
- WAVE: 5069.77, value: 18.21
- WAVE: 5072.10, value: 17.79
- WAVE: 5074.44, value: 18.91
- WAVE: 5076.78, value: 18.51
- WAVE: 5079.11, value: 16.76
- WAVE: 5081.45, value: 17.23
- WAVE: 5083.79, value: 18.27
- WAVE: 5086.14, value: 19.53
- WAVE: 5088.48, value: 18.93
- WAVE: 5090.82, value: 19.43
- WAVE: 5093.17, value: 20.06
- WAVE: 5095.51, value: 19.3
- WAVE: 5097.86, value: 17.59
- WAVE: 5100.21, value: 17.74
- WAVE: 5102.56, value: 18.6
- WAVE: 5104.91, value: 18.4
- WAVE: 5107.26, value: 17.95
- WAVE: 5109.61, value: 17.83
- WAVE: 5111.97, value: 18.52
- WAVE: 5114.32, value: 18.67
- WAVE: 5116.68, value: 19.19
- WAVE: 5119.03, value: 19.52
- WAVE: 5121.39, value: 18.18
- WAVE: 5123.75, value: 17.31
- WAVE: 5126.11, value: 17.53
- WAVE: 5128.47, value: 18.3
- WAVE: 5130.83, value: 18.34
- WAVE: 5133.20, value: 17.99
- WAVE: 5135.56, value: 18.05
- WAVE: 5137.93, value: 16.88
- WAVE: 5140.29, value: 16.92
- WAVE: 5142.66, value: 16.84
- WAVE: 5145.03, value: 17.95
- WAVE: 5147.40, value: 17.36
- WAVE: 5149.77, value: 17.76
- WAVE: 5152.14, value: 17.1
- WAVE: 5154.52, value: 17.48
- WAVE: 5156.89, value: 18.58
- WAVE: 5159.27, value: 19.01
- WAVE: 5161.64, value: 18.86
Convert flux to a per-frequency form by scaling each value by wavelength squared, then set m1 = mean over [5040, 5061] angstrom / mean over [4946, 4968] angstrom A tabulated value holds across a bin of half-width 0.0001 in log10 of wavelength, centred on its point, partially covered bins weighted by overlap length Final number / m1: 1.00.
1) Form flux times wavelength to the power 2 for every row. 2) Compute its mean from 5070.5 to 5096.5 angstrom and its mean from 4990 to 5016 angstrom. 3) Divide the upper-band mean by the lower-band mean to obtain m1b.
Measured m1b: 1.0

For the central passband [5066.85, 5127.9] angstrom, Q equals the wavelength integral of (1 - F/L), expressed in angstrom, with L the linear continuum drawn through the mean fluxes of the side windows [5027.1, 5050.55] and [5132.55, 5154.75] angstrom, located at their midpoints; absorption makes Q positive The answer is -1.0 angstrom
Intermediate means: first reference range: 19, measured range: 18.4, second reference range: 17.4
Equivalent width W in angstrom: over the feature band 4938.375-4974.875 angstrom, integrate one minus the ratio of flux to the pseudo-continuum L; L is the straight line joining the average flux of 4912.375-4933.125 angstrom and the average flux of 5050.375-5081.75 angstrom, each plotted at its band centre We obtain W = -1.5 angstrom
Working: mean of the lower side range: 19.1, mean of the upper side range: 18.7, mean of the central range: 19.8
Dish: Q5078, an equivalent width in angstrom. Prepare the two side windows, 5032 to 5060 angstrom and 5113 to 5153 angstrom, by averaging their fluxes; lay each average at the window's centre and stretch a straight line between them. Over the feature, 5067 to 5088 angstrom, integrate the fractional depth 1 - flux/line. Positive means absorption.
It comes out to 0.5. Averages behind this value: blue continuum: 19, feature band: 18.2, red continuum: 17.9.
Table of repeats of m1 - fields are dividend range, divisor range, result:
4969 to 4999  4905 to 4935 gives 1.03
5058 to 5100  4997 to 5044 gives 1.03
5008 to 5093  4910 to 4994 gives 1.01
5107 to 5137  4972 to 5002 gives 1.00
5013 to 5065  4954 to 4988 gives 1.02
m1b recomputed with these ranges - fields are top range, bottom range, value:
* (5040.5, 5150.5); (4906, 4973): 1.00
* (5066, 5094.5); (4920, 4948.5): 1.01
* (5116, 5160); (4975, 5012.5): 1.00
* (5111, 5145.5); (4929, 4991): 0.98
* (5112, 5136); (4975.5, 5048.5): 1.02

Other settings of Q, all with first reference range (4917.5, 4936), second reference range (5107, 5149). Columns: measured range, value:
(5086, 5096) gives -0.74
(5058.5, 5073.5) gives -0.50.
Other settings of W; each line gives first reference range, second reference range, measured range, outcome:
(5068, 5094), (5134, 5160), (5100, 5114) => -0.1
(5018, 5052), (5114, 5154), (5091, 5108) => -0.3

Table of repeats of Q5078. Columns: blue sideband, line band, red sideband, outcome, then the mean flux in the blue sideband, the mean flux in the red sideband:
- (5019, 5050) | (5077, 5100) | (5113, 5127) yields 0.1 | 19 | 18.4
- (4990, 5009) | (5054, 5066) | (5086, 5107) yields -0.5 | 18.8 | 18.8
